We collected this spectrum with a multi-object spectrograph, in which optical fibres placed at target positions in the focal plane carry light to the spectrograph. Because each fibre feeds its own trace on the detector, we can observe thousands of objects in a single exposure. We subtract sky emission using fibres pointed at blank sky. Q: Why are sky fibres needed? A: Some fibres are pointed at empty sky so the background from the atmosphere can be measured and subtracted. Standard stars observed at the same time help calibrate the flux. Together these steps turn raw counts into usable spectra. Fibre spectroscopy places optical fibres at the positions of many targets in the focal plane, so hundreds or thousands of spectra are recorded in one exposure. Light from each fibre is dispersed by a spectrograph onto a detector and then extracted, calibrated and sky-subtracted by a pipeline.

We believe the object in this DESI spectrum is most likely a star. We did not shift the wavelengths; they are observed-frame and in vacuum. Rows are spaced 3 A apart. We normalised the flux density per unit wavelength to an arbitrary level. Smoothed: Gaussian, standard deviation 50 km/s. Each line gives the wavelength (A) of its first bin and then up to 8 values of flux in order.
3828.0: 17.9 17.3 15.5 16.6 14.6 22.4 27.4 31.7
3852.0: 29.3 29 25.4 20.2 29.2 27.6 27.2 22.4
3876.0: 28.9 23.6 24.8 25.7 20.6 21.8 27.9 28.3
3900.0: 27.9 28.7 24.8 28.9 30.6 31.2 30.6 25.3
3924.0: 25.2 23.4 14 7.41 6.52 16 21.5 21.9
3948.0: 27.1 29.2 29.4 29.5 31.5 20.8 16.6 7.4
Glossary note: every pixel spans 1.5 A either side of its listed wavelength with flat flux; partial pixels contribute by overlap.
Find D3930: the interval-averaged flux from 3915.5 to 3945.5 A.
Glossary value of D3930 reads 19.5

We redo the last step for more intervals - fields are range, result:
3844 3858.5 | 28.6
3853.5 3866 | 26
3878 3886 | 24.7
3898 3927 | 27.9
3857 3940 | 24.1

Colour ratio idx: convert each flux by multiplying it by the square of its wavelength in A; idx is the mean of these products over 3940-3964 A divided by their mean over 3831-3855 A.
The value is 1.23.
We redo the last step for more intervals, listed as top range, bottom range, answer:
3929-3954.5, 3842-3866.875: 0.74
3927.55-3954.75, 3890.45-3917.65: 0.69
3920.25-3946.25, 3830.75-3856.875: 0.81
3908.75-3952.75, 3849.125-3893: 0.90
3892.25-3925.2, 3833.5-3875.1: 1.18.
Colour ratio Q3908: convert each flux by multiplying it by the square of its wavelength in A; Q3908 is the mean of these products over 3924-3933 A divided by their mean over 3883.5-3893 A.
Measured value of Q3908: 0.80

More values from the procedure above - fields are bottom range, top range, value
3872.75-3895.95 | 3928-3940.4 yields 0.48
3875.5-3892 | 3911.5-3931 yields 1.09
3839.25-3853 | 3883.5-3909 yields 1.04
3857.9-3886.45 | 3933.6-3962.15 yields 0.94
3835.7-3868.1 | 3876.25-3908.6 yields 1.05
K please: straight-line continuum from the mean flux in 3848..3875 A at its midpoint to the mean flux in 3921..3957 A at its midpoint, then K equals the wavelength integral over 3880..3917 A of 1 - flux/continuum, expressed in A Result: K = -4.6 A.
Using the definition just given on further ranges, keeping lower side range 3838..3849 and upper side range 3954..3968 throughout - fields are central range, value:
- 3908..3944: 3.4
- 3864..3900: -3.7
